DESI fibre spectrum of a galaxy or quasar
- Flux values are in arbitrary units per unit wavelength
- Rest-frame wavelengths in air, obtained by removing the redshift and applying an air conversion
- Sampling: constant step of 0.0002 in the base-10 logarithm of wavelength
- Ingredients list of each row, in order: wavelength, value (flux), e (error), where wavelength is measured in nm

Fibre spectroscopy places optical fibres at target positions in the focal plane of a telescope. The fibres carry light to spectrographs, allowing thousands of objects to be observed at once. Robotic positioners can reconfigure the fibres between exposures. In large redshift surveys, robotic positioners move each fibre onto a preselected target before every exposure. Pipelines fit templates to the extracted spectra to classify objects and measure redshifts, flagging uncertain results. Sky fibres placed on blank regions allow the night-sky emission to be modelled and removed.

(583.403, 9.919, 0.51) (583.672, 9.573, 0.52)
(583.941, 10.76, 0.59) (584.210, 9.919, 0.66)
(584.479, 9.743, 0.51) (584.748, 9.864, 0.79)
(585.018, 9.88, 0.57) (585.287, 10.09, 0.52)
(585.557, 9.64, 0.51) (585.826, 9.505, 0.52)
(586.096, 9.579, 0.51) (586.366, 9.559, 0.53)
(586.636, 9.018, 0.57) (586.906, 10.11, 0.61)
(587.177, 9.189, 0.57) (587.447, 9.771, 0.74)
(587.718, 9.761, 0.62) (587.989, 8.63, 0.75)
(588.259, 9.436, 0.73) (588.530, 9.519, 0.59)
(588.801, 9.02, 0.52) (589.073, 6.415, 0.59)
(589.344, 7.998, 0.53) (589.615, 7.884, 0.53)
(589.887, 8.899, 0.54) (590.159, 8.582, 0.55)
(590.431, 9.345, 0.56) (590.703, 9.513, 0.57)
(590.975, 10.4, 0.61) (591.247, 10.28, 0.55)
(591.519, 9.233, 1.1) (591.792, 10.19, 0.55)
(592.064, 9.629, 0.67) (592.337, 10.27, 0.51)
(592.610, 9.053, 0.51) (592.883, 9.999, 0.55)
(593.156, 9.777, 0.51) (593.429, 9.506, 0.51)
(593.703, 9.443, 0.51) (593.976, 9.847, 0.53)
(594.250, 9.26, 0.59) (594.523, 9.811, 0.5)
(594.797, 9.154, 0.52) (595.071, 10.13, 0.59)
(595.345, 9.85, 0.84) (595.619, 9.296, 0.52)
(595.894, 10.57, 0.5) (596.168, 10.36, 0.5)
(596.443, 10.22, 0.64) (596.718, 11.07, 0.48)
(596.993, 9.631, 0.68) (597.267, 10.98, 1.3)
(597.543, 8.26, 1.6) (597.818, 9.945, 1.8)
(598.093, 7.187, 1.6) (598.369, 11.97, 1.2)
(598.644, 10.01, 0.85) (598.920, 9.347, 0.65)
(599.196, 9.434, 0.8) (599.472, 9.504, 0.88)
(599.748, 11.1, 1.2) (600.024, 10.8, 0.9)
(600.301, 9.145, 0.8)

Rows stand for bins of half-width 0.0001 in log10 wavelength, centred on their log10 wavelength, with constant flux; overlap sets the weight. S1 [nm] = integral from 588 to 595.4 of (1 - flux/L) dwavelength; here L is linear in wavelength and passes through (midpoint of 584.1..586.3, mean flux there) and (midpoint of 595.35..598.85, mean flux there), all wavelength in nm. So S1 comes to 0.40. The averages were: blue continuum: 9.77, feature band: 9.33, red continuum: 9.94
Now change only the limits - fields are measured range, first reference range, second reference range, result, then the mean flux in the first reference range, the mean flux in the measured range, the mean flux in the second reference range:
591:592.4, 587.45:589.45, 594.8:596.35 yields -0.09 nm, 8.76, 9.94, 9.97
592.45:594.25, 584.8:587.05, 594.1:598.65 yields 0.04 nm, 9.68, 9.58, 9.86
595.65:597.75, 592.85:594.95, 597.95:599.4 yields -0.11 nm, 9.59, 10.1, 9.59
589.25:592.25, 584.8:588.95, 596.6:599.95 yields 0.10 nm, 9.51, 9.3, 9.88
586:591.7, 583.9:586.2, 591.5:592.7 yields 0.37 nm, 9.86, 9.15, 9.74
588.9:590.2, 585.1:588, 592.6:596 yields 0.23 nm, 9.58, 7.94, 9.68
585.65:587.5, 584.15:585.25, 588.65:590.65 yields -0.05 nm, 9.87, 9.53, 8.36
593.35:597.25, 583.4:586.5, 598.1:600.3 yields 0.03 nm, 9.83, 9.91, 10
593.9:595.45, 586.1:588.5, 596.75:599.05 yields 0.00 nm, 9.45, 9.67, 9.73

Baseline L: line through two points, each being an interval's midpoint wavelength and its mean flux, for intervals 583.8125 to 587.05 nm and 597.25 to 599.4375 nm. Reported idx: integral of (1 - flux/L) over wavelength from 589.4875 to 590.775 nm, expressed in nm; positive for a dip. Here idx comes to 0.12 nm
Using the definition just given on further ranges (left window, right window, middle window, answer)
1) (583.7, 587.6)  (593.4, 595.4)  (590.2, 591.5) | -0.007 nm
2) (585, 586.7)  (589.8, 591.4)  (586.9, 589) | 0.061 nm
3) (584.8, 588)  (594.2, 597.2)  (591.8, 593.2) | 0.010 nm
